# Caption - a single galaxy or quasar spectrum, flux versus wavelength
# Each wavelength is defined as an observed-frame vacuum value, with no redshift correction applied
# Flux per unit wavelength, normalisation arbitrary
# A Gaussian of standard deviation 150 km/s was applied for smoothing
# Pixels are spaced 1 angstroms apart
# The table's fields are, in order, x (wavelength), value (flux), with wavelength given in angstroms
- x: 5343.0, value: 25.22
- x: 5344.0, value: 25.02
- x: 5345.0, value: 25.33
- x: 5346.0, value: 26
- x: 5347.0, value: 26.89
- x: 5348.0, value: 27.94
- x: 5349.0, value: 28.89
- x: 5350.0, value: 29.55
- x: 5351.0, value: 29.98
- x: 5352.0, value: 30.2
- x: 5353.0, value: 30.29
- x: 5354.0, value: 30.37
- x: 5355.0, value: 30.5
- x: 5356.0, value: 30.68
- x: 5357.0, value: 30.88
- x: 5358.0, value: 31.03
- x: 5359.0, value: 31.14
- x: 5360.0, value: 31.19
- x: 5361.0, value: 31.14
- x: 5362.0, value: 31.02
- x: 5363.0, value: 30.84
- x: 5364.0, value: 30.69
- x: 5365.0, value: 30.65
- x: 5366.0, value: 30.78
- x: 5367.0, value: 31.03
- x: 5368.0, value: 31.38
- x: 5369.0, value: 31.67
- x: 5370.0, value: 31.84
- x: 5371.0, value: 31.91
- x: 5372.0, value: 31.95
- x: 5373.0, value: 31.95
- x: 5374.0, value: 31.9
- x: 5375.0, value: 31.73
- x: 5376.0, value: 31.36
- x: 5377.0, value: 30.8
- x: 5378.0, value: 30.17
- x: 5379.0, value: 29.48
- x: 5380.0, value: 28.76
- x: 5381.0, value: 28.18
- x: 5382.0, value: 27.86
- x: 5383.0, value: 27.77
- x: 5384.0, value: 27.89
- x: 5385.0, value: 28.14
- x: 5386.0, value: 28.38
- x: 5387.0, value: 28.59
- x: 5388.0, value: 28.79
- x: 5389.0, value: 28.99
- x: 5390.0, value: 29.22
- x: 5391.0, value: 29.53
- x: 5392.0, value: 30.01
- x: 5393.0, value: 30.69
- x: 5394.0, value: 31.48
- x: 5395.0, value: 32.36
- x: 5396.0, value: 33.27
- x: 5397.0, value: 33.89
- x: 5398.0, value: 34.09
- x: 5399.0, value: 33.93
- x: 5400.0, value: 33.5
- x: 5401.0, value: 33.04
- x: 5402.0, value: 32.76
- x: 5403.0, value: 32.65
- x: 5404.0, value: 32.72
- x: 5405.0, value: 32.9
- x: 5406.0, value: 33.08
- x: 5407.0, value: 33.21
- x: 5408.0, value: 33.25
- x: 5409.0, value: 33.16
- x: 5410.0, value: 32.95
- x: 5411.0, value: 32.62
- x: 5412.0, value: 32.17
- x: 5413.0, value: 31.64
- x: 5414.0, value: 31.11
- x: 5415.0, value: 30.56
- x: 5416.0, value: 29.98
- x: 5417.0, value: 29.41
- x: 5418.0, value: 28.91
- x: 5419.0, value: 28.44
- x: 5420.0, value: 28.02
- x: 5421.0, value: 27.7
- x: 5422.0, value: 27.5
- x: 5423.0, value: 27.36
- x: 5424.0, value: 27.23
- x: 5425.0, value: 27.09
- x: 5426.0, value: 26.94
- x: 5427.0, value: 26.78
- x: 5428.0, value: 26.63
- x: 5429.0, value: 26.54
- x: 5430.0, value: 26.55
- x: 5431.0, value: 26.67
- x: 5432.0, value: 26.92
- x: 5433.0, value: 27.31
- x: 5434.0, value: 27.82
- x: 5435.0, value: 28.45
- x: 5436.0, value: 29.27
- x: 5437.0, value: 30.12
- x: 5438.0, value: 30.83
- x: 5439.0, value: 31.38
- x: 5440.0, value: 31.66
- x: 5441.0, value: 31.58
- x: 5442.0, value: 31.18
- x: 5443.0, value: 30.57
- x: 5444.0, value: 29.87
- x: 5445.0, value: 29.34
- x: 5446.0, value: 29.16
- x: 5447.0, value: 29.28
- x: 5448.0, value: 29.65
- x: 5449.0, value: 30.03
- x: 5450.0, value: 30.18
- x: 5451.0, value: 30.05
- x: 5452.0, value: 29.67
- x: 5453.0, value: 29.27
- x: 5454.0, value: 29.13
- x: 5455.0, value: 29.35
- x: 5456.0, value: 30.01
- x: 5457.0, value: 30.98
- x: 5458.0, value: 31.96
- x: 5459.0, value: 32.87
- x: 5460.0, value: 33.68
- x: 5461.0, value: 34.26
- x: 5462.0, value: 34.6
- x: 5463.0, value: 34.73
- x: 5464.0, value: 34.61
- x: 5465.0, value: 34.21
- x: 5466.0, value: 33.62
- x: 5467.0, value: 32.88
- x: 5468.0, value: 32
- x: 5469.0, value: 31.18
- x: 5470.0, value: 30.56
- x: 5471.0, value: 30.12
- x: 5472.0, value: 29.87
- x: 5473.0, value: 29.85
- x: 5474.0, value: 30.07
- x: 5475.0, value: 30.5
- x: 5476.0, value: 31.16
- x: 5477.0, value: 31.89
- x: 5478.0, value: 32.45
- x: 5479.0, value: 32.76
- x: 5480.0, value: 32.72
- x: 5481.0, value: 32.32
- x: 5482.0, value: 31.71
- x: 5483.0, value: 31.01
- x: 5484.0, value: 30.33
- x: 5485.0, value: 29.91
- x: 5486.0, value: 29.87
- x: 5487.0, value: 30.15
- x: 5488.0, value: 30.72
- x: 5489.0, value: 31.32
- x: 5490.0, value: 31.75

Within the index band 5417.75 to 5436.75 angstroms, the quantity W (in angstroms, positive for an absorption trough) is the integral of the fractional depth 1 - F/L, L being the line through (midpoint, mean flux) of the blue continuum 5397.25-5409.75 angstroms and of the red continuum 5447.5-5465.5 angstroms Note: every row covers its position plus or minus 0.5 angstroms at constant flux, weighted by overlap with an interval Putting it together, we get 2.9 angstroms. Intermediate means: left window 33.2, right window 31.6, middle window 27.5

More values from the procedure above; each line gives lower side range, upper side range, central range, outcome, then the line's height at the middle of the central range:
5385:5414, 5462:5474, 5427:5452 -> 2.22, 32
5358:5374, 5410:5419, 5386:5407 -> -0.51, 31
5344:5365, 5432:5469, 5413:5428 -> 1.04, 30.5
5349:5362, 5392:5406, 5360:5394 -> 1.54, 31.6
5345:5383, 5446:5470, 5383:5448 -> 1.85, 31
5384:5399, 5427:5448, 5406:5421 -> -0.62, 29.8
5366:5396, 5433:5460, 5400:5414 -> -1.19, 30.2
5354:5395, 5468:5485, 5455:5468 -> -0.83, 31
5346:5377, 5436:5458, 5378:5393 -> 0.84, 30.5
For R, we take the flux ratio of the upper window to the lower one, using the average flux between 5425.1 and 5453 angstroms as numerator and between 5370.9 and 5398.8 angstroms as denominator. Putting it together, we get 0.96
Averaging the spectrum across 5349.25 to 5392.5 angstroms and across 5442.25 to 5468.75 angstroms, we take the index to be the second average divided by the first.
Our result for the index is 1.0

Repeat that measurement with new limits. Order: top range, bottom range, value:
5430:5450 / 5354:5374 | 0.95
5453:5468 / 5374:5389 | 1.11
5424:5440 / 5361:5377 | 0.89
